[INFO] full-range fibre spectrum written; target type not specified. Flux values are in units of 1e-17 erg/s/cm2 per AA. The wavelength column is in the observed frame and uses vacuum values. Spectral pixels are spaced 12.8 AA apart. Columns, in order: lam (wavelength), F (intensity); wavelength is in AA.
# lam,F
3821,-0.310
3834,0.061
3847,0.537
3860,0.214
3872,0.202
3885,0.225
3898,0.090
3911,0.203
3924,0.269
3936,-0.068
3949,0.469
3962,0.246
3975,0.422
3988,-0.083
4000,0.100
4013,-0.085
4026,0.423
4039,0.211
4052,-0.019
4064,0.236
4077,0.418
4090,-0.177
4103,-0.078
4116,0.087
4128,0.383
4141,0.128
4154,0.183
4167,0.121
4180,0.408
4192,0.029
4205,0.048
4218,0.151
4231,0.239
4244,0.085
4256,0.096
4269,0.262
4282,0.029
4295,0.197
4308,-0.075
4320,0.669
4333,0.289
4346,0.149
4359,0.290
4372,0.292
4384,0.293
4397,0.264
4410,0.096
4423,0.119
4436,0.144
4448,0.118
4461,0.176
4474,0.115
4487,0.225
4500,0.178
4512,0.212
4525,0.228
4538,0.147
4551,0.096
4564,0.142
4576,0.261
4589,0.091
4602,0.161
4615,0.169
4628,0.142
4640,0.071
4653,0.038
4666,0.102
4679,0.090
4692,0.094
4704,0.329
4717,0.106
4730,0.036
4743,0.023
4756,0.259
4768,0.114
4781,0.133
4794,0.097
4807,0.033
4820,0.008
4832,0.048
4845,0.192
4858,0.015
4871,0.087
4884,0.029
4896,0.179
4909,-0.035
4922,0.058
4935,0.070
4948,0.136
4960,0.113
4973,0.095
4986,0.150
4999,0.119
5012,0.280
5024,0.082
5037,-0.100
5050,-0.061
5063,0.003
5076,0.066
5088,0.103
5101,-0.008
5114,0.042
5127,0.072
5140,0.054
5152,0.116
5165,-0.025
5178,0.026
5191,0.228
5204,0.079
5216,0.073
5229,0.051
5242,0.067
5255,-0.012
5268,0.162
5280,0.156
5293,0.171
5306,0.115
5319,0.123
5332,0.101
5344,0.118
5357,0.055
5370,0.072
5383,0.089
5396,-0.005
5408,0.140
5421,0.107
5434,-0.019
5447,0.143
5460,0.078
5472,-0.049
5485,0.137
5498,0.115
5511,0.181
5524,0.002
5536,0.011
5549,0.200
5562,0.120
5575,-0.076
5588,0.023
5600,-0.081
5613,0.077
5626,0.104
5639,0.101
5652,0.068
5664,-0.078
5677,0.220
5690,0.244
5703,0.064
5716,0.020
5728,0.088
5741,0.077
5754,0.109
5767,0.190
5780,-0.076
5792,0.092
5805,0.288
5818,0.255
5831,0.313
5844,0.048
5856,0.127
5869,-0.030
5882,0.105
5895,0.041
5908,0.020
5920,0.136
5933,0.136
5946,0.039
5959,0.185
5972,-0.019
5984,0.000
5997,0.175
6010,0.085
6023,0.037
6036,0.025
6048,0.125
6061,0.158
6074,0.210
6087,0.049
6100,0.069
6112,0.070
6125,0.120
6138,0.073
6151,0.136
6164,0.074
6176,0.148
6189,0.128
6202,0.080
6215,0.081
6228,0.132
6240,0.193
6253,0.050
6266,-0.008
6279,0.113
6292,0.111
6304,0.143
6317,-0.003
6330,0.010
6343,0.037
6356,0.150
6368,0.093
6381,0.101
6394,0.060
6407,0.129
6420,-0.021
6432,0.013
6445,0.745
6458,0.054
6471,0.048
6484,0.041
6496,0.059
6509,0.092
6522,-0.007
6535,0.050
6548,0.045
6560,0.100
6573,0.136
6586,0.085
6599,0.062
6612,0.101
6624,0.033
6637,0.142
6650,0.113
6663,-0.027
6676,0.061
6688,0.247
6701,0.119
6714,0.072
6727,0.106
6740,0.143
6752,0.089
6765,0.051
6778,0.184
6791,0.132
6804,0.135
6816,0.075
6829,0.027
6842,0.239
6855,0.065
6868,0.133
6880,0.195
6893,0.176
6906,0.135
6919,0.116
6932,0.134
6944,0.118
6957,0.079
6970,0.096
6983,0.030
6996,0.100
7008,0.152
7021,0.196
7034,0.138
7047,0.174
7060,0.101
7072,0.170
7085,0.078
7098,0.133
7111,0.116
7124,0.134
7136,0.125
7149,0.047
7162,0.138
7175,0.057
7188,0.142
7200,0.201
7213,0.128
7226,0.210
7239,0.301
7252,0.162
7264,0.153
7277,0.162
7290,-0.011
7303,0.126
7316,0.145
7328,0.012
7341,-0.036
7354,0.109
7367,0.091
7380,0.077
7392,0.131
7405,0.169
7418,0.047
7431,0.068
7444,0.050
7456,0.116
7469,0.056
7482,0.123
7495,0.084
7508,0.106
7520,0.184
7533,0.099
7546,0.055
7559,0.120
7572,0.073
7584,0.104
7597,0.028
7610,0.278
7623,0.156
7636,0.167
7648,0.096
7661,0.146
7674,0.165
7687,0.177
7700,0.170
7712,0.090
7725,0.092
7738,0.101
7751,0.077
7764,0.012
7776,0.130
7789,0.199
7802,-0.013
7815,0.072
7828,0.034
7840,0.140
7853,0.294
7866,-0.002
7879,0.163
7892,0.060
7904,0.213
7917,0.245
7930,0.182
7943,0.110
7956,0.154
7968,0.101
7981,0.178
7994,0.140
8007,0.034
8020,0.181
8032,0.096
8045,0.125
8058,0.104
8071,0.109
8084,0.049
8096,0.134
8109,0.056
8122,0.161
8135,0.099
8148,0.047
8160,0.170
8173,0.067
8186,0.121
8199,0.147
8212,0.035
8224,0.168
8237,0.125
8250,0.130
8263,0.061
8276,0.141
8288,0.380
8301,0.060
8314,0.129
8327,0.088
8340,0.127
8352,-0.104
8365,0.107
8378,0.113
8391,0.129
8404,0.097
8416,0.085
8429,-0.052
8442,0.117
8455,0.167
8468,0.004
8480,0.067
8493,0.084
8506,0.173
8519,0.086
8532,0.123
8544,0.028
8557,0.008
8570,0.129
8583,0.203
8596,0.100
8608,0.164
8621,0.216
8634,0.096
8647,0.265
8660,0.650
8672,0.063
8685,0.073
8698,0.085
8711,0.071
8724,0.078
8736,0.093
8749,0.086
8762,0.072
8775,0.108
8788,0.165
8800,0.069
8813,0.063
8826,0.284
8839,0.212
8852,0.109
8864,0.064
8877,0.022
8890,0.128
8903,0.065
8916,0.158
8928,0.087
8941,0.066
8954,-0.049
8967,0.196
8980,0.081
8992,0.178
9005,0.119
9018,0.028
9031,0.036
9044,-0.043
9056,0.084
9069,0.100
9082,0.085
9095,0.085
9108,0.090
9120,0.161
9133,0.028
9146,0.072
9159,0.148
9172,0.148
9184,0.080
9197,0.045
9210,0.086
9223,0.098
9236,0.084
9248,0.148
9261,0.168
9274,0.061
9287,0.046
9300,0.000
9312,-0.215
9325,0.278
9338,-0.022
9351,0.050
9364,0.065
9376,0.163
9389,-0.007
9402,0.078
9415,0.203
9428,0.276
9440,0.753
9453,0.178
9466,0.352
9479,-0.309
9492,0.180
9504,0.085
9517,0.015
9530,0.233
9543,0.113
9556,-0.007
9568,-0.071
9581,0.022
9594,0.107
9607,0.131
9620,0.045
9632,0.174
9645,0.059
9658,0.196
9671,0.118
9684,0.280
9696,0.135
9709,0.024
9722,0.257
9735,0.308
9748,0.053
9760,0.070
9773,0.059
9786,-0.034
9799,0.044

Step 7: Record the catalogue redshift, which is 0.729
